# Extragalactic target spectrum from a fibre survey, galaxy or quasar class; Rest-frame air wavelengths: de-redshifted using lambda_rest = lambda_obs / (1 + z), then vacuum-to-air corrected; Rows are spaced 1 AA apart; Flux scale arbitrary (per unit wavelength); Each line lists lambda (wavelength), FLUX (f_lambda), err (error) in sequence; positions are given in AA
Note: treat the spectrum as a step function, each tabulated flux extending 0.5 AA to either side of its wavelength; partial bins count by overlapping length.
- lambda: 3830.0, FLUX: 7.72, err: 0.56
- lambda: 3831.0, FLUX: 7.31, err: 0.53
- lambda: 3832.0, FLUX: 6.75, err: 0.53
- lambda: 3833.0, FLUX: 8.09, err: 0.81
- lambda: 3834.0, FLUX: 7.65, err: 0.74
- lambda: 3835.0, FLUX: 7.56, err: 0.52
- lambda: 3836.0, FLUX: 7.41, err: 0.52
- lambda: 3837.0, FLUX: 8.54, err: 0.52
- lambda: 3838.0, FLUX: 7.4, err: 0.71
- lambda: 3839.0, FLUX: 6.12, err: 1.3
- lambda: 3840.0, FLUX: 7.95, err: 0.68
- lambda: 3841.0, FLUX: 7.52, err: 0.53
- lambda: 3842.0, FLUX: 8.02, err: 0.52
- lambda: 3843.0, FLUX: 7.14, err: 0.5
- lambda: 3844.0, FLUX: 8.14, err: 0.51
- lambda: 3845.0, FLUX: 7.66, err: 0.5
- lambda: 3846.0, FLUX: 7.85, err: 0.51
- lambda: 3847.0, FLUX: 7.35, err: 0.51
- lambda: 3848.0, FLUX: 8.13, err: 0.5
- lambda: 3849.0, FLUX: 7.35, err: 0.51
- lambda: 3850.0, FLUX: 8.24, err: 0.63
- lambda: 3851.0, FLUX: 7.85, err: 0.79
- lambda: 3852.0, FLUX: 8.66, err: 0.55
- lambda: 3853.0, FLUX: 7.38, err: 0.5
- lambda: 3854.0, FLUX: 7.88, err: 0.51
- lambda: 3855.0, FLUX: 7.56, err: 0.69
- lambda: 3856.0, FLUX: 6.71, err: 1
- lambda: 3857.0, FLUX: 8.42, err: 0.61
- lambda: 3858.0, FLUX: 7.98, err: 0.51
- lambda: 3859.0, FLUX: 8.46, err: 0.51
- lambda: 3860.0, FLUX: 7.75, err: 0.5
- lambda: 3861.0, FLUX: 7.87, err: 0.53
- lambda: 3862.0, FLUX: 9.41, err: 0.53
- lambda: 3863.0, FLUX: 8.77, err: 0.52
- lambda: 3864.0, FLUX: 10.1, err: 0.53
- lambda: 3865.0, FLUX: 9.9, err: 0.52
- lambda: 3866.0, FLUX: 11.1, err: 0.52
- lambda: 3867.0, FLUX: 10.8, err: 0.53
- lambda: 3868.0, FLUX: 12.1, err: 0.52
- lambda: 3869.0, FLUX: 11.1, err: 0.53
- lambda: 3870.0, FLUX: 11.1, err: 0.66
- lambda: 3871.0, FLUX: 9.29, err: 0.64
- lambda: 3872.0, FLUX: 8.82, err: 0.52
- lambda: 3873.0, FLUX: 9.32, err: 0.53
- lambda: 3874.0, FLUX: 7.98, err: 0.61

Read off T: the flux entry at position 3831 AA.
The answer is 7.31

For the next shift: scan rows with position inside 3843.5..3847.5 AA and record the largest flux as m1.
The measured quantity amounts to 8.14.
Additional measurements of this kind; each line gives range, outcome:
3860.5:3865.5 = 10.1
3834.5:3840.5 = 8.54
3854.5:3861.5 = 8.46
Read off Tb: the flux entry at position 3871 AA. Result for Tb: 9.29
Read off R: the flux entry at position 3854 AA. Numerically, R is 7.88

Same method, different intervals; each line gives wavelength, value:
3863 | 8.77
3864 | 10.1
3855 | 7.56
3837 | 8.54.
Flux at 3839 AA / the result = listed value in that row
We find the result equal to 6.12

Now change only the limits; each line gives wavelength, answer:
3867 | 10.8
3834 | 7.65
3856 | 6.71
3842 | 8.02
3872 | 8.82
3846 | 7.85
